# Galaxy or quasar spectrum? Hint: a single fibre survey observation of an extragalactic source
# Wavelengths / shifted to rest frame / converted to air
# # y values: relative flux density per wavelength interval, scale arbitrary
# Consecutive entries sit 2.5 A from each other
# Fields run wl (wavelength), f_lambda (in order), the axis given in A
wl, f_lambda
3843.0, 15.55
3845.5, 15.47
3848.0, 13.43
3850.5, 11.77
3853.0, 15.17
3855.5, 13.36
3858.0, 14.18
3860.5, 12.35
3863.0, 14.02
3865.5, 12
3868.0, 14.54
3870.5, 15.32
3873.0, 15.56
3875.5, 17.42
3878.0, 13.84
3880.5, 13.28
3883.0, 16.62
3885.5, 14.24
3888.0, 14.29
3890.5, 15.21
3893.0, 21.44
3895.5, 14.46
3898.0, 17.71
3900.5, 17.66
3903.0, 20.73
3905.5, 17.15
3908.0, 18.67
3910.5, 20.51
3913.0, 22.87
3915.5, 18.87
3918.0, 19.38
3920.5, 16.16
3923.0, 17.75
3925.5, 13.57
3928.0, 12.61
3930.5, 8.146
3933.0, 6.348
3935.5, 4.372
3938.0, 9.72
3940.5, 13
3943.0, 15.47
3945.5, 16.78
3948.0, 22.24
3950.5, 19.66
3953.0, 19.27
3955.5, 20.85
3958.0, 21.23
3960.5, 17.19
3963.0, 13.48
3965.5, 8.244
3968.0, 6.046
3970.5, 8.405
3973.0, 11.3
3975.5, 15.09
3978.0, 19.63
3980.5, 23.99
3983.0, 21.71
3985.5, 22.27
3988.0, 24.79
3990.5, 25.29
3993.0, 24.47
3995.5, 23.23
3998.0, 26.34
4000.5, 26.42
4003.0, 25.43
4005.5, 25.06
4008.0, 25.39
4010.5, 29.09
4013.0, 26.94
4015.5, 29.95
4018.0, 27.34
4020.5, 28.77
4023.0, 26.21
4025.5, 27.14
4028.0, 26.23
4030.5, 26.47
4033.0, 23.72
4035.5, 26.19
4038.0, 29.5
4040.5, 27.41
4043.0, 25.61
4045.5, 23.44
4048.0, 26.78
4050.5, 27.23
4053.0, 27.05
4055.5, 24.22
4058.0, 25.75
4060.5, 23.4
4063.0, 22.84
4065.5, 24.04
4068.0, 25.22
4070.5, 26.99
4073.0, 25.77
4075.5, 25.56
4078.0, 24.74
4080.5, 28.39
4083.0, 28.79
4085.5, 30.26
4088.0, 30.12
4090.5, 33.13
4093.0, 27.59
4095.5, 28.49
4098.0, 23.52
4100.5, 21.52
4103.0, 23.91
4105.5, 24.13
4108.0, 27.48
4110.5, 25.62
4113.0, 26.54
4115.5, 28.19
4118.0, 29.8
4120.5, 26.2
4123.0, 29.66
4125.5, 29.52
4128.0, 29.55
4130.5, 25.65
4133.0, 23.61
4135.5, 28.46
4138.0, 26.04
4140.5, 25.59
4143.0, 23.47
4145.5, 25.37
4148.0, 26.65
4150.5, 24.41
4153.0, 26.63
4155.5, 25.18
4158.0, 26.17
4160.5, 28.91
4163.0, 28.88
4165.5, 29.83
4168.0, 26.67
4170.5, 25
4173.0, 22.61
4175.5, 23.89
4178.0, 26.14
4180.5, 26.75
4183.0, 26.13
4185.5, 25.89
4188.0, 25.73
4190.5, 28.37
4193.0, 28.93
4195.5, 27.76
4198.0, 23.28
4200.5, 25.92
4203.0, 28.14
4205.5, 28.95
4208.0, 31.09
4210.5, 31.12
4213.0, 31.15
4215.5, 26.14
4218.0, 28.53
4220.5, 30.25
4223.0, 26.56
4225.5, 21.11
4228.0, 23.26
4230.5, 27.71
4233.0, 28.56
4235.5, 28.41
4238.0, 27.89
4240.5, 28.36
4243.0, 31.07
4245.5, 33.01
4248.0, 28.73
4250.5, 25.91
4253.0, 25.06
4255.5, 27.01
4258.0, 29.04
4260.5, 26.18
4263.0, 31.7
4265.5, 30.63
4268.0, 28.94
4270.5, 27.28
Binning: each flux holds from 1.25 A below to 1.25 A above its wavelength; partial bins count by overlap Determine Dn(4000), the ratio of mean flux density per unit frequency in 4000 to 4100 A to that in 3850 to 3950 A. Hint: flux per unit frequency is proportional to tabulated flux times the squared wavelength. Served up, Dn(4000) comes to 1.88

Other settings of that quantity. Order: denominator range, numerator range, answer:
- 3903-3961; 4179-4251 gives 1.96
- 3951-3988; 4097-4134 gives 1.70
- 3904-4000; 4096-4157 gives 1.67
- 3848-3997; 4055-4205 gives 1.81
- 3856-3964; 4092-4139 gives 1.86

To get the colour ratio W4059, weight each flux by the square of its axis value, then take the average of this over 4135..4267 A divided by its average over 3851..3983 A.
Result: 2.0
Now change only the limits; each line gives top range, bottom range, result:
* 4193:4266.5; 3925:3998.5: 1.94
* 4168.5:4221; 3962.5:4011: 1.48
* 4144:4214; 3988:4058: 1.11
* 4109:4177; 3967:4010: 1.36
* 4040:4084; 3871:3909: 1.70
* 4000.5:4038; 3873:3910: 1.71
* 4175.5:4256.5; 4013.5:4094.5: 1.11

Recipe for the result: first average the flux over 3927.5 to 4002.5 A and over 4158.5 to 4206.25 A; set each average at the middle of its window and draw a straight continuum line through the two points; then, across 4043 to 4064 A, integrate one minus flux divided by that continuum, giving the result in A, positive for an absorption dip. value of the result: -4.19 A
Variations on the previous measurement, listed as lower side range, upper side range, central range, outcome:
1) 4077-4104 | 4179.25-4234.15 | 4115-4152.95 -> 0.8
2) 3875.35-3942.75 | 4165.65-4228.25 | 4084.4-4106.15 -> -4.0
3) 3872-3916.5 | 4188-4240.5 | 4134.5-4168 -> -1.3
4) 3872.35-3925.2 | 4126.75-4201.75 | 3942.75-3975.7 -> 6.6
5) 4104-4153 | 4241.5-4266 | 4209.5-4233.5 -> 0.7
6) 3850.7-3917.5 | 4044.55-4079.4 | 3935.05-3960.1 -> 3.6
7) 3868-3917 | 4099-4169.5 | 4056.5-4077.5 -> -0.9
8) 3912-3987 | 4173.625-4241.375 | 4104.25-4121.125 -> -2.9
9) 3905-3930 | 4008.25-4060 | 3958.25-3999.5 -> 7.7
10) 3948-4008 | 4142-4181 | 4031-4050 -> -3.7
